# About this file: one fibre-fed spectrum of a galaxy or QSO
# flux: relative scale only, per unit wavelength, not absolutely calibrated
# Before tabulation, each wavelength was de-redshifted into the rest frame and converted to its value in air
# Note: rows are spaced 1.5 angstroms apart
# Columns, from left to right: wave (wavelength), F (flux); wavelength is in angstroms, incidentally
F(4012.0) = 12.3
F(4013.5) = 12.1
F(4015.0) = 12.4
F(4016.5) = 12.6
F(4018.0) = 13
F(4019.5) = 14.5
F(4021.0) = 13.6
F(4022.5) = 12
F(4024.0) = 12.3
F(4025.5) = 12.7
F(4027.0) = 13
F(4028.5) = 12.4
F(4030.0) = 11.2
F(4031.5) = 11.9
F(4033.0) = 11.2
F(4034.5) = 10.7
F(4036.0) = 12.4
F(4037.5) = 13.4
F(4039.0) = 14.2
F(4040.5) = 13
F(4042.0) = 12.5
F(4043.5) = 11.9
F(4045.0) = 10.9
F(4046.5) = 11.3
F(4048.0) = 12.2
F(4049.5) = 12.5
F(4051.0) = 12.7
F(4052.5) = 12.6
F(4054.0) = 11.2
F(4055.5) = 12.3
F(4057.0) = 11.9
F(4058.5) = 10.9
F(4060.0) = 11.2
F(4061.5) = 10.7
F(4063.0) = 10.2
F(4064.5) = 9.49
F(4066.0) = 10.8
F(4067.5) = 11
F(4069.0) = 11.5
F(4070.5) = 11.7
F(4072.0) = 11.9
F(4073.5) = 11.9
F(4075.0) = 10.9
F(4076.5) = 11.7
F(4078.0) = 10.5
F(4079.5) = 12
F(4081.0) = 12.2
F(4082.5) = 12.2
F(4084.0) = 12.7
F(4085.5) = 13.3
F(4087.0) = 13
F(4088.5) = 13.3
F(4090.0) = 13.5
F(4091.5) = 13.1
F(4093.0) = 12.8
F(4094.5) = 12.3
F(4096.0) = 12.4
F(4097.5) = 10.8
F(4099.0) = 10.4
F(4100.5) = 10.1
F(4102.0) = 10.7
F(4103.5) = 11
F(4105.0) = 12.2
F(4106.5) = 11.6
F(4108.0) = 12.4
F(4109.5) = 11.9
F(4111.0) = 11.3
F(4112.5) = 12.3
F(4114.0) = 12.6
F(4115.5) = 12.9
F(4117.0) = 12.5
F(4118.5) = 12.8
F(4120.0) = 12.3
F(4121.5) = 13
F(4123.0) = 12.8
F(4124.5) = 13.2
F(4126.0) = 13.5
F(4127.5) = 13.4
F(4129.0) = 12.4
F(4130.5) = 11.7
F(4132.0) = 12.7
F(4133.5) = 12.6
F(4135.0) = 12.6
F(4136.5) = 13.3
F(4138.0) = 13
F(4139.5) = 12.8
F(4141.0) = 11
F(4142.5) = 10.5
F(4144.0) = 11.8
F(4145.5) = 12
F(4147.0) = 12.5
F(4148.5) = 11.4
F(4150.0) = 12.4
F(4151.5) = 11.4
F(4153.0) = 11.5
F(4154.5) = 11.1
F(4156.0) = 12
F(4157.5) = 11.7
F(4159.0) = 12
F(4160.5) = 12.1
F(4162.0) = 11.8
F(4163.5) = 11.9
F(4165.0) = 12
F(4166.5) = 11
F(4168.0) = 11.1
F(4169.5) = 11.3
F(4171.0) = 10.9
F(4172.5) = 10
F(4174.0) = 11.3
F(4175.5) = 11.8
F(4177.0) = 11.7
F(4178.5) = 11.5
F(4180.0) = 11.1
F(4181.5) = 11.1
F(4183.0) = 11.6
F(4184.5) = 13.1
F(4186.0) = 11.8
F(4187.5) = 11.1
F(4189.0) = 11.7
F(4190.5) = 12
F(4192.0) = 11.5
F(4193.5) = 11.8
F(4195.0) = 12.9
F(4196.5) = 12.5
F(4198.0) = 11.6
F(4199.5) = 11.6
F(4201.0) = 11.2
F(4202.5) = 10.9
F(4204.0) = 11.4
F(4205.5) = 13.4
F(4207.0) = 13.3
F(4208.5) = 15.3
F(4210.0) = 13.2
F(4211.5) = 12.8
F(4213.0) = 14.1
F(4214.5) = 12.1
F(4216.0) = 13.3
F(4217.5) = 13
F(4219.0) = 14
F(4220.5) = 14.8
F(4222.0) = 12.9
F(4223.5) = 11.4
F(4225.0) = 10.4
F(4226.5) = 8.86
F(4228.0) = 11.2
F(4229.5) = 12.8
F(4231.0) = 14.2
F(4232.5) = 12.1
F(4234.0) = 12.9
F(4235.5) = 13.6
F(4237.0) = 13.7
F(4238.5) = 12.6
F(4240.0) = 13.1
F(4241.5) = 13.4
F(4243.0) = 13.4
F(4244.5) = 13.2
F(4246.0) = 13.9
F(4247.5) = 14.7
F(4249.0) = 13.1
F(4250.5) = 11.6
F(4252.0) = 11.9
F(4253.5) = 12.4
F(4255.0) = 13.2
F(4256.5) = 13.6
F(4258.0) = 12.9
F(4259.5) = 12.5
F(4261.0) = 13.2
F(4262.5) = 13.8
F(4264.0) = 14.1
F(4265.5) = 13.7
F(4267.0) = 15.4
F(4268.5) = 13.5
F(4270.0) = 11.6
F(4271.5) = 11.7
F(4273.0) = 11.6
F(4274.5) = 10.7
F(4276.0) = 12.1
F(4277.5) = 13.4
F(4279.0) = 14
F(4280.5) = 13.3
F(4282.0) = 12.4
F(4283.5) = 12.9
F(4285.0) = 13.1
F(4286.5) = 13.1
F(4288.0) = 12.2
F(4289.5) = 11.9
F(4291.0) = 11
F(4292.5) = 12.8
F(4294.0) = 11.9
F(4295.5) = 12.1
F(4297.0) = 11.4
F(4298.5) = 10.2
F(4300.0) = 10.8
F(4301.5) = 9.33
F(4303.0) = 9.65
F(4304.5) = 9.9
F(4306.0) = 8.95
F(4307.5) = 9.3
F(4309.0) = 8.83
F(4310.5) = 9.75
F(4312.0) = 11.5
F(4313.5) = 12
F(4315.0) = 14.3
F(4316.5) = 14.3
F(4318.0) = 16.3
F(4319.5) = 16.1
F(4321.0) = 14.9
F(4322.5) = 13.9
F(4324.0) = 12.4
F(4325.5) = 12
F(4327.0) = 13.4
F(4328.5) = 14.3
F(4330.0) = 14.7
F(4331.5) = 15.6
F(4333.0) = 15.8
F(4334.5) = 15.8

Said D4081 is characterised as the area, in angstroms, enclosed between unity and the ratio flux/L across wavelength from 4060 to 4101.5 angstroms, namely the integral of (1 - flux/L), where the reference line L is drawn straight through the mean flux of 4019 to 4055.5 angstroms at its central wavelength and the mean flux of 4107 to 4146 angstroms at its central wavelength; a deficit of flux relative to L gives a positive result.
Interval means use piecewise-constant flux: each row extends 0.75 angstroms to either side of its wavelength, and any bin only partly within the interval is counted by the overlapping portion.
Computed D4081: 2.27 angstroms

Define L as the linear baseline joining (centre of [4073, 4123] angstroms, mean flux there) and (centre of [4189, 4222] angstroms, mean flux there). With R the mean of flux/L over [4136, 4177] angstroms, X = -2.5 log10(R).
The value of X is 0.07 mag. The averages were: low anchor 12.1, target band 11.7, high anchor 12.7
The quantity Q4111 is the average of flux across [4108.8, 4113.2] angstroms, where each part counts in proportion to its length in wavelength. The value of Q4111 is 11.8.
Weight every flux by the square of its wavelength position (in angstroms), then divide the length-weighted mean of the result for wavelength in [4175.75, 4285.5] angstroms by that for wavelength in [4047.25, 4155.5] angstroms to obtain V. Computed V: 1.12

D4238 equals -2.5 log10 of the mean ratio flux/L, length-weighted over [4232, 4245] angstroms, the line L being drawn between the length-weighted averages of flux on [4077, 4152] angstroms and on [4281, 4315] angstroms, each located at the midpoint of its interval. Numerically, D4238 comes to -0.14 mag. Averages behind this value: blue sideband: 12.2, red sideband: 11.2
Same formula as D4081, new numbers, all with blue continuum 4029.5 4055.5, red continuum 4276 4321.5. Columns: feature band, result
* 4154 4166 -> 0.3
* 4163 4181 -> 1.2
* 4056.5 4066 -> 1.1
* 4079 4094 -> -0.9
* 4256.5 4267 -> -1.3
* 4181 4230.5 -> -0.9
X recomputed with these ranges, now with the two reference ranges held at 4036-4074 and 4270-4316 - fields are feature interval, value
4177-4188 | 0.002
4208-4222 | -0.167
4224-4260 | -0.099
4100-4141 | -0.057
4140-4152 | 0.003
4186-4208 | -0.029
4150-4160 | -0.001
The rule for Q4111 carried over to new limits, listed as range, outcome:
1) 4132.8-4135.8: 12.6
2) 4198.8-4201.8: 11.4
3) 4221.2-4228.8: 11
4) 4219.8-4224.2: 13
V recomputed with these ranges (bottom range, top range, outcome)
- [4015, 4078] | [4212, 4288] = 1.19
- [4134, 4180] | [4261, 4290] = 1.16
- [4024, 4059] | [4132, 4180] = 1.02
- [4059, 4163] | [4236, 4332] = 1.14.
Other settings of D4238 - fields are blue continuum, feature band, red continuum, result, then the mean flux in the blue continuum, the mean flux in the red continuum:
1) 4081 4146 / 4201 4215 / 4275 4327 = -0.057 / 12.3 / 12.1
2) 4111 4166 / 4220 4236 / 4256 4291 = 0.037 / 12.2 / 12.9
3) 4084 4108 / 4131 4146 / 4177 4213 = -0.011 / 12.1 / 12.1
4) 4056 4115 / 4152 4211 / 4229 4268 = 0.073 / 11.7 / 13.3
